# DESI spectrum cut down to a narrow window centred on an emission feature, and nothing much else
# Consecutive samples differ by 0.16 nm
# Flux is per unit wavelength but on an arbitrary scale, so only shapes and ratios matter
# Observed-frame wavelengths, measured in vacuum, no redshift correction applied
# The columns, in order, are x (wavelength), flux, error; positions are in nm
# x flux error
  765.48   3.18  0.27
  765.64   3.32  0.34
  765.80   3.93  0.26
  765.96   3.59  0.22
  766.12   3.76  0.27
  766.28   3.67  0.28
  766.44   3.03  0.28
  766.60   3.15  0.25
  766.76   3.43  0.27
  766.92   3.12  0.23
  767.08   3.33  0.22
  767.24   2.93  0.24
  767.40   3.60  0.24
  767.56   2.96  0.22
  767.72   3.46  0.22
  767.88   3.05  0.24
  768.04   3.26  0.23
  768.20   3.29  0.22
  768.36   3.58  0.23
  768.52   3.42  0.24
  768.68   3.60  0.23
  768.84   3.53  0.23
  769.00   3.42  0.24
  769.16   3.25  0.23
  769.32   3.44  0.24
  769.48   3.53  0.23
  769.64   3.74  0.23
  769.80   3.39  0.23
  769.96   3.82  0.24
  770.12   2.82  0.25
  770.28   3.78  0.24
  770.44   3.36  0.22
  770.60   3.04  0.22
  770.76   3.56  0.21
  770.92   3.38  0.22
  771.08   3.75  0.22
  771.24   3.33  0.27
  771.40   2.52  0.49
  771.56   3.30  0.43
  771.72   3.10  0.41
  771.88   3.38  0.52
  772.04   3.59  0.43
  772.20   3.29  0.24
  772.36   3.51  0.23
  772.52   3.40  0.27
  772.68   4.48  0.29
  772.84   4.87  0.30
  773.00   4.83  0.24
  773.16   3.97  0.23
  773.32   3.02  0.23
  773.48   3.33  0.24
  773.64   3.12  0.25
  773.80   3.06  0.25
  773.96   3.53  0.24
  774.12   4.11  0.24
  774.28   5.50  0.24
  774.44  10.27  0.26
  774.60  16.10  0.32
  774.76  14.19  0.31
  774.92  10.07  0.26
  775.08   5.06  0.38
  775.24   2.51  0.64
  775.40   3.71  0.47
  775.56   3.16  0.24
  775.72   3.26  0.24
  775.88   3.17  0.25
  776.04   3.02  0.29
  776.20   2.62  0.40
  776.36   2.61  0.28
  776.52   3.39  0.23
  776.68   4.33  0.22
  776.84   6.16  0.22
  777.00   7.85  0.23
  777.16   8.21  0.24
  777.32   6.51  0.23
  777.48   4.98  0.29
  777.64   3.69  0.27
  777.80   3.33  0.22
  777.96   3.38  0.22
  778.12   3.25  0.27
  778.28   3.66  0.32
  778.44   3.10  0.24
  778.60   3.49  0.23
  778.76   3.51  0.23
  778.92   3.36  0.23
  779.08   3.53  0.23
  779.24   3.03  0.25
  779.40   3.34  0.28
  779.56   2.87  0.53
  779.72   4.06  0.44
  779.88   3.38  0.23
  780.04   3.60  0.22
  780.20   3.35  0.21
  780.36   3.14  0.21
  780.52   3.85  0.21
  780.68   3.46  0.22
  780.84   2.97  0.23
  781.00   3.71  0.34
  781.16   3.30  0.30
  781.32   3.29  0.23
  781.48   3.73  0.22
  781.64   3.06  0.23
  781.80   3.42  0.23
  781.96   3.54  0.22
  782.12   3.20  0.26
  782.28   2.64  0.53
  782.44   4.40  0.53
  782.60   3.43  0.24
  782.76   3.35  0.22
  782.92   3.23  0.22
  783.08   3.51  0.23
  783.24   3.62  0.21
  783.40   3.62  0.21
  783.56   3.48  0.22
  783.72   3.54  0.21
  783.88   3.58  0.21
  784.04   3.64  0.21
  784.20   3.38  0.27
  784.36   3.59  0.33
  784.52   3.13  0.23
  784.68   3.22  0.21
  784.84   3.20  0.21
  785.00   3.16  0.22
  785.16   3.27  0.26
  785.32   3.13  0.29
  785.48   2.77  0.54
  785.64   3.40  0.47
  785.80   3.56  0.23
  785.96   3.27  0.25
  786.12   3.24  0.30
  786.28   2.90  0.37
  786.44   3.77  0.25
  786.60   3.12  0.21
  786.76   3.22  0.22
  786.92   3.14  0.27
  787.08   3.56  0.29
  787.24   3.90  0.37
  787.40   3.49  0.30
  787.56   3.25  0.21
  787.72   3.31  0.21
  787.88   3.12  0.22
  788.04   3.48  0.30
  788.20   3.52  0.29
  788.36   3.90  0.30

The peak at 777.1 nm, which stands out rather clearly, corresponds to [N II]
